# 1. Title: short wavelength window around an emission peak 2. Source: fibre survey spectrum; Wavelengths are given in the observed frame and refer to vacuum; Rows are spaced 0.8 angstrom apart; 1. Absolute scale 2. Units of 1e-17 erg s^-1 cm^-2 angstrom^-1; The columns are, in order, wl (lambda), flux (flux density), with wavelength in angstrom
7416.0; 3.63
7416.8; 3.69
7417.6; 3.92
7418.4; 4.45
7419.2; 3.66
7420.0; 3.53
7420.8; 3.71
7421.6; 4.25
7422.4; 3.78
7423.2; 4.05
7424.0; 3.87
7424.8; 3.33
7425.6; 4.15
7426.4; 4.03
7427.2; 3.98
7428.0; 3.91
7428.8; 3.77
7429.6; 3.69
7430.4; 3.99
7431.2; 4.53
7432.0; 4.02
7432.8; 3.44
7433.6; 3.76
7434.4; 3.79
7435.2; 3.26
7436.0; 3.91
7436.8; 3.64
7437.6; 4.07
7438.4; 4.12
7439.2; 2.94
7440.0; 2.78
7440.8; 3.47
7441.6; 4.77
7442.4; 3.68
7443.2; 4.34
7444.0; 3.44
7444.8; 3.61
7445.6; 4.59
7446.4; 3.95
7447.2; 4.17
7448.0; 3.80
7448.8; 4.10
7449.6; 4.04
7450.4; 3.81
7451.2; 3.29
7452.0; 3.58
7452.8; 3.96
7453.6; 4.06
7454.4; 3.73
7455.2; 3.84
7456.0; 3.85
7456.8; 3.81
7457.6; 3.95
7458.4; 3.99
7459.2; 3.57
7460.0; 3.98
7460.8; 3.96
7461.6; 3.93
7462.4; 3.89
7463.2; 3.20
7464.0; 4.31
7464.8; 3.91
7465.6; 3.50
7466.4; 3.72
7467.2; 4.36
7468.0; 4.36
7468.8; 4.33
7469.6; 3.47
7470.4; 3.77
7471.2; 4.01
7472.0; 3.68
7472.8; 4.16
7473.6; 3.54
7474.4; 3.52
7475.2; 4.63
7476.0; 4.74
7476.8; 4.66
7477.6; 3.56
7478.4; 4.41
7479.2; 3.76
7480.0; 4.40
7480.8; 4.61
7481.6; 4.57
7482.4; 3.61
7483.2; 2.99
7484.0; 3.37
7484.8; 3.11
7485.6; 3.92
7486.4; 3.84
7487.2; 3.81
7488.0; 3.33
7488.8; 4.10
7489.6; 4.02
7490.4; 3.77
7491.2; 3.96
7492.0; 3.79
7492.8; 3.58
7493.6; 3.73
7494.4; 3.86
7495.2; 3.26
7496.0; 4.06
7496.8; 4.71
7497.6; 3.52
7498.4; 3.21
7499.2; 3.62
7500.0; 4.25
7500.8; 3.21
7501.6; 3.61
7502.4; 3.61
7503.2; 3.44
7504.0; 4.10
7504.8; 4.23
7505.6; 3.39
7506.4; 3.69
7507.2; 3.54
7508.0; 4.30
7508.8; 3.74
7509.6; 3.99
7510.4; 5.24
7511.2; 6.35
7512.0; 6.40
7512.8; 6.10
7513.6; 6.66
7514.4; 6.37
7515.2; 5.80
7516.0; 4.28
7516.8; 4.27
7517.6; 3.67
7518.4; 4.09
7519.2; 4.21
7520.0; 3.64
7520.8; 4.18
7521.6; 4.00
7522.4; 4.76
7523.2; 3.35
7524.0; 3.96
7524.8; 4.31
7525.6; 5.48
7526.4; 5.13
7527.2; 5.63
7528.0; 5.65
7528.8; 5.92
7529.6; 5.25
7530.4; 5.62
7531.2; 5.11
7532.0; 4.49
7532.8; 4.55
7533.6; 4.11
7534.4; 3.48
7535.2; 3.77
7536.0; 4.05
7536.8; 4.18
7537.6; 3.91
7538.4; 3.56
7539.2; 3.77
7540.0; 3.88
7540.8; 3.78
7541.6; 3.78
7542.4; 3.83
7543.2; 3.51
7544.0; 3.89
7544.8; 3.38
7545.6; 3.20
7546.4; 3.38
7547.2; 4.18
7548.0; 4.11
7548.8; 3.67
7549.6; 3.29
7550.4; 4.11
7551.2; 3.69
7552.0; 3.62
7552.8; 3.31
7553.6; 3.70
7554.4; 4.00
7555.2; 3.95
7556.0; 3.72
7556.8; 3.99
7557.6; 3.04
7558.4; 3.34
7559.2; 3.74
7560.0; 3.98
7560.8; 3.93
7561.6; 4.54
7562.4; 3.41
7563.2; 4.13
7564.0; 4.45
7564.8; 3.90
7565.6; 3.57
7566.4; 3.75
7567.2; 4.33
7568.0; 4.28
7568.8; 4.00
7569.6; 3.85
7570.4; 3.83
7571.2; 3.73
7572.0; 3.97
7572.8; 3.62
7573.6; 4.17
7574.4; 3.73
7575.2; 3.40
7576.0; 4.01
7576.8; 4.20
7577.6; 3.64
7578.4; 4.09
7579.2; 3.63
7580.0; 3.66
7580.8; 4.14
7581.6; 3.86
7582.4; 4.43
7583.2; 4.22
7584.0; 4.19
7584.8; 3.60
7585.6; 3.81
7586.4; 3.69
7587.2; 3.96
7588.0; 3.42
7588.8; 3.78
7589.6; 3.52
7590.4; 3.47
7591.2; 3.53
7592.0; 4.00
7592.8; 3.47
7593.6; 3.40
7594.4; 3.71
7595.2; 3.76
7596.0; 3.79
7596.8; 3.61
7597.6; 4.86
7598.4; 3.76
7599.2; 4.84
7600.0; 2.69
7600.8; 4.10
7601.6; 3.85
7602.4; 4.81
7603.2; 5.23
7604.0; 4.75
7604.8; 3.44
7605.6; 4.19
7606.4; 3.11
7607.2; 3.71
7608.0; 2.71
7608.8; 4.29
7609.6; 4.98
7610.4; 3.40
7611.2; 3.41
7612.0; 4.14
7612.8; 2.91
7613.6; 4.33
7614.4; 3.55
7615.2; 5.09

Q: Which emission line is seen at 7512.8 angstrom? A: [S II] 6716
